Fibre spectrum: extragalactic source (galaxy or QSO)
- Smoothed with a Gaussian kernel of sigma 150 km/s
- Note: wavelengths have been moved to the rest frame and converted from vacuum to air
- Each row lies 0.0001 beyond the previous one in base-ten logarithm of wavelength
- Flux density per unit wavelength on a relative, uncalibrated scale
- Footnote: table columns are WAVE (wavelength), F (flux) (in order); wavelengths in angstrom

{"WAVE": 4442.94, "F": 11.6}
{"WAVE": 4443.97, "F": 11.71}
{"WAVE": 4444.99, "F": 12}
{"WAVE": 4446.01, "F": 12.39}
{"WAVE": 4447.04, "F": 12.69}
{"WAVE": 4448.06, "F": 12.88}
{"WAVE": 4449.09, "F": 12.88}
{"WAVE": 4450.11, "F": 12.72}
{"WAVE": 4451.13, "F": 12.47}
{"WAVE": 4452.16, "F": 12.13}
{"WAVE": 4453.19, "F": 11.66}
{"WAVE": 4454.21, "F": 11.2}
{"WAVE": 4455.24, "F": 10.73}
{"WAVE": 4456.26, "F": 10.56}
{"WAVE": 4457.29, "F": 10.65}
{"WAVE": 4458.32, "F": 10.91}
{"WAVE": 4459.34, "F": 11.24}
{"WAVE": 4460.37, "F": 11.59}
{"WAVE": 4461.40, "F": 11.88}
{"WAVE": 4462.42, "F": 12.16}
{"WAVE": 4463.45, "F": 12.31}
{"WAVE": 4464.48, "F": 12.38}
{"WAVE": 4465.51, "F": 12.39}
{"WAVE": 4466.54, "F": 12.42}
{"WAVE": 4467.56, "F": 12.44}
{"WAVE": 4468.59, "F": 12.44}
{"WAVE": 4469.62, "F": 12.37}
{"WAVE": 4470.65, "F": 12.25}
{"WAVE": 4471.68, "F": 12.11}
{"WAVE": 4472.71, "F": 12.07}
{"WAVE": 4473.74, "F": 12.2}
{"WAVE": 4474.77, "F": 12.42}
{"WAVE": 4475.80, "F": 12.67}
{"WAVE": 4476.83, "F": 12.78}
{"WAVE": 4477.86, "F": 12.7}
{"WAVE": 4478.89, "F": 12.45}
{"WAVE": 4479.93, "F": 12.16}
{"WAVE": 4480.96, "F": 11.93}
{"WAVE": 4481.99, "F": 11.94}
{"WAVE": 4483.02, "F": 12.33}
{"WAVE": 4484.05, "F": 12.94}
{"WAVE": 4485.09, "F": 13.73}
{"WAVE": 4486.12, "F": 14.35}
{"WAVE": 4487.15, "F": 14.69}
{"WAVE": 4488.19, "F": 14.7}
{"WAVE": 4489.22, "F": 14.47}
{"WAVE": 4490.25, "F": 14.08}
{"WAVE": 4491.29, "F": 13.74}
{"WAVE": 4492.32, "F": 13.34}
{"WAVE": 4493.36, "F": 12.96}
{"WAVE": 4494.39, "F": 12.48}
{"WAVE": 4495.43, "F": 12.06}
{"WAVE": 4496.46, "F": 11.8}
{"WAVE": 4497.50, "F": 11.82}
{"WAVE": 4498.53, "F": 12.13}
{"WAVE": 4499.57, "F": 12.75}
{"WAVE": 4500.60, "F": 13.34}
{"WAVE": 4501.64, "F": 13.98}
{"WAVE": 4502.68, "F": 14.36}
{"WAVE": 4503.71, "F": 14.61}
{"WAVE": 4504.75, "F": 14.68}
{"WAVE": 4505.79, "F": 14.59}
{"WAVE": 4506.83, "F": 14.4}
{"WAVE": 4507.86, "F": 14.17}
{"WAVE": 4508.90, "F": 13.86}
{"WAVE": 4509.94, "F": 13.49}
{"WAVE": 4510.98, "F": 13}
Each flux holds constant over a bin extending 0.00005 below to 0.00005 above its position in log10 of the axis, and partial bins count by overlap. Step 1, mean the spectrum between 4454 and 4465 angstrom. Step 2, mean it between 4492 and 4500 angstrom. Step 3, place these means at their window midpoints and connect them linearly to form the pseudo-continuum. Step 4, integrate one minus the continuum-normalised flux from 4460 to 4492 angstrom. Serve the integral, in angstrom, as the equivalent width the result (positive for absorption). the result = -2.4 angstrom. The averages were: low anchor 11.4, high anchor 12.4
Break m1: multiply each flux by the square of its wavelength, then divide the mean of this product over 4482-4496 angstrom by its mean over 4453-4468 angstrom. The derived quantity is 1.17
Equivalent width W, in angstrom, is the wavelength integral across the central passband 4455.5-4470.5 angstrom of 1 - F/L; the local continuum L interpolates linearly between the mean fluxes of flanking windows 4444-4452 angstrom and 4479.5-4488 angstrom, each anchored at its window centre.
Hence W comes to 1.09 angstrom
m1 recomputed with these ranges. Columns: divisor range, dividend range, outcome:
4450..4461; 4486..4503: 1.19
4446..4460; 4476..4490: 1.14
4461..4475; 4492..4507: 1.10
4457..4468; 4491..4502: 1.09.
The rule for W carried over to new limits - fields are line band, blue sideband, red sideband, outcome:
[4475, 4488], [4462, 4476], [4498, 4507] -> -0.03 angstrom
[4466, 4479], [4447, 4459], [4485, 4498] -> 0.18 angstrom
